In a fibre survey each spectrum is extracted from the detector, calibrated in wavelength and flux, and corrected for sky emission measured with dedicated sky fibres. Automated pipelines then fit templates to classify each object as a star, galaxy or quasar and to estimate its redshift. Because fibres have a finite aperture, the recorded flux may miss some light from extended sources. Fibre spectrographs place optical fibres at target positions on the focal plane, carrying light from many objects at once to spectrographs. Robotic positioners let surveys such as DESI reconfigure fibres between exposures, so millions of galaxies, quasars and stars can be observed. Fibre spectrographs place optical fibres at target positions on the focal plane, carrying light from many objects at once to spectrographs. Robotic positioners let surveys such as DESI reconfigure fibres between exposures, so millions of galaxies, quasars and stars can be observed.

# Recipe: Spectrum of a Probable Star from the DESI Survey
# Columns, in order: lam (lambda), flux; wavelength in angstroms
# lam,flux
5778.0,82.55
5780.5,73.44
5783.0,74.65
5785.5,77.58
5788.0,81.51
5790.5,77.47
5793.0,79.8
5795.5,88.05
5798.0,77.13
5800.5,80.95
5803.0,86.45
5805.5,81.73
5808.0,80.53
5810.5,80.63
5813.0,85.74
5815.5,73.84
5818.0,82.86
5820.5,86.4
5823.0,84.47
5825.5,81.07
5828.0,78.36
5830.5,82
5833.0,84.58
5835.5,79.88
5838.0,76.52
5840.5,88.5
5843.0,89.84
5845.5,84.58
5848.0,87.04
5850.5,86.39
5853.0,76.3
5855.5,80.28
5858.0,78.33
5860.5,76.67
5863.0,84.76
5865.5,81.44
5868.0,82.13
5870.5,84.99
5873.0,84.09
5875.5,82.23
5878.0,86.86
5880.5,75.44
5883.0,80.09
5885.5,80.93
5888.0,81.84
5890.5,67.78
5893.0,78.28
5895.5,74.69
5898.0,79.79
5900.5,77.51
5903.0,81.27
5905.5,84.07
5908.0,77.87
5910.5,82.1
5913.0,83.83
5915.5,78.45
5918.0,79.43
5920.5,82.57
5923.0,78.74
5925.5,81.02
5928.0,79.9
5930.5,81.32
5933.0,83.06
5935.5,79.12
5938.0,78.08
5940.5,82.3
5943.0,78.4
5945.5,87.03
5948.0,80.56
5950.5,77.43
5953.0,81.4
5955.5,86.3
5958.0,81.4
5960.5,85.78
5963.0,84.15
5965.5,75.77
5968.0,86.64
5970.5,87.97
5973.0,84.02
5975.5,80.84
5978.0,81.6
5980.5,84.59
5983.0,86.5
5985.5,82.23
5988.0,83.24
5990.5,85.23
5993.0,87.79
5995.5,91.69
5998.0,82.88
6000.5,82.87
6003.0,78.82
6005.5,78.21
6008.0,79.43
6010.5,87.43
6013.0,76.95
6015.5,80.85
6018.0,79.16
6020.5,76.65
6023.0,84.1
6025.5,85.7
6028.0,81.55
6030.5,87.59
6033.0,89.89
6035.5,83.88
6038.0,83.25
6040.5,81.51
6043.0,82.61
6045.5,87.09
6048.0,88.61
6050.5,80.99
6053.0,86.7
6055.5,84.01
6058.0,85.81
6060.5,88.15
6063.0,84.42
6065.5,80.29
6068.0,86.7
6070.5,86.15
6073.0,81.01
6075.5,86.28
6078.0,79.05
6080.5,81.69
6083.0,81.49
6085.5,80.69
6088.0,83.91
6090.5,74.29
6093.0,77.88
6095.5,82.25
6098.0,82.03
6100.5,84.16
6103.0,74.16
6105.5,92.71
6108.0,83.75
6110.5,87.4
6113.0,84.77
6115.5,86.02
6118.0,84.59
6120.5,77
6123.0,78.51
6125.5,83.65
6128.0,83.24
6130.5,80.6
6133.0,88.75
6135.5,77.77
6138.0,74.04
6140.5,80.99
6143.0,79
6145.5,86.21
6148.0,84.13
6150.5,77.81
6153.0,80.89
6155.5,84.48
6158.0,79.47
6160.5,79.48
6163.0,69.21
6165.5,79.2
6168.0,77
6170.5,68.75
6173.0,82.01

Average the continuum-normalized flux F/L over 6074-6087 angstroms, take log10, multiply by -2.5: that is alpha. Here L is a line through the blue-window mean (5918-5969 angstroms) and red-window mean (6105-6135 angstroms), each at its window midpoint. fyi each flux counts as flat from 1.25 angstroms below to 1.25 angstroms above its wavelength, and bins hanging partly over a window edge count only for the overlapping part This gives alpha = 0.019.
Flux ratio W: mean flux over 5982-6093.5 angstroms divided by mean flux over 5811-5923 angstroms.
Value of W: 1.02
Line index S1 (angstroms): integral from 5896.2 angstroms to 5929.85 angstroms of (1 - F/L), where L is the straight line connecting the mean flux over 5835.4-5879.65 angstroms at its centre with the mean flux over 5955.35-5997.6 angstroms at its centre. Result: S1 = 1.3 angstroms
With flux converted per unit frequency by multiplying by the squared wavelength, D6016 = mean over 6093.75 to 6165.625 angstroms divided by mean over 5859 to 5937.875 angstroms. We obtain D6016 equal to 1.10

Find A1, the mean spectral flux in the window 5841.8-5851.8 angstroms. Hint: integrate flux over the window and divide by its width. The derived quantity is 86.9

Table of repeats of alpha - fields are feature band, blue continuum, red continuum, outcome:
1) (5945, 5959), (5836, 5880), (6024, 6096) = 0.01 mag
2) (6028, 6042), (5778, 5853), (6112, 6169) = -0.05 mag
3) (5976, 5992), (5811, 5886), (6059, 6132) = -0.02 mag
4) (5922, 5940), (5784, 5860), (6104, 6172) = 0.02 mag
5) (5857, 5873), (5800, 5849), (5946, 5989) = 0.02 mag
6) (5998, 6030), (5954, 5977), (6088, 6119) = 0.03 mag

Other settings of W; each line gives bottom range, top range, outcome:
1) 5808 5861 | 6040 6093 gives 1.01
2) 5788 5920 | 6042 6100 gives 1.02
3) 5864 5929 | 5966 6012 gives 1.04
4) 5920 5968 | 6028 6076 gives 1.04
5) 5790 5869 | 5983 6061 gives 1.02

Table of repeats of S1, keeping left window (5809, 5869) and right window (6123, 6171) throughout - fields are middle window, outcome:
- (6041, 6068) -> -1.44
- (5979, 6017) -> -1.04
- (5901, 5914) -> 0.02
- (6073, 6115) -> -1.07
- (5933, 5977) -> -0.49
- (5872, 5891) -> 0.36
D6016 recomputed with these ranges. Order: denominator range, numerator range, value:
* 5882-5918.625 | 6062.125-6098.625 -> 1.10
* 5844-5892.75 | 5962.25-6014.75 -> 1.07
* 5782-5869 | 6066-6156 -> 1.11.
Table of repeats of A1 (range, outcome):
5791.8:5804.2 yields 82.5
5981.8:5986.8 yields 84.3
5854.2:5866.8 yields 80.3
